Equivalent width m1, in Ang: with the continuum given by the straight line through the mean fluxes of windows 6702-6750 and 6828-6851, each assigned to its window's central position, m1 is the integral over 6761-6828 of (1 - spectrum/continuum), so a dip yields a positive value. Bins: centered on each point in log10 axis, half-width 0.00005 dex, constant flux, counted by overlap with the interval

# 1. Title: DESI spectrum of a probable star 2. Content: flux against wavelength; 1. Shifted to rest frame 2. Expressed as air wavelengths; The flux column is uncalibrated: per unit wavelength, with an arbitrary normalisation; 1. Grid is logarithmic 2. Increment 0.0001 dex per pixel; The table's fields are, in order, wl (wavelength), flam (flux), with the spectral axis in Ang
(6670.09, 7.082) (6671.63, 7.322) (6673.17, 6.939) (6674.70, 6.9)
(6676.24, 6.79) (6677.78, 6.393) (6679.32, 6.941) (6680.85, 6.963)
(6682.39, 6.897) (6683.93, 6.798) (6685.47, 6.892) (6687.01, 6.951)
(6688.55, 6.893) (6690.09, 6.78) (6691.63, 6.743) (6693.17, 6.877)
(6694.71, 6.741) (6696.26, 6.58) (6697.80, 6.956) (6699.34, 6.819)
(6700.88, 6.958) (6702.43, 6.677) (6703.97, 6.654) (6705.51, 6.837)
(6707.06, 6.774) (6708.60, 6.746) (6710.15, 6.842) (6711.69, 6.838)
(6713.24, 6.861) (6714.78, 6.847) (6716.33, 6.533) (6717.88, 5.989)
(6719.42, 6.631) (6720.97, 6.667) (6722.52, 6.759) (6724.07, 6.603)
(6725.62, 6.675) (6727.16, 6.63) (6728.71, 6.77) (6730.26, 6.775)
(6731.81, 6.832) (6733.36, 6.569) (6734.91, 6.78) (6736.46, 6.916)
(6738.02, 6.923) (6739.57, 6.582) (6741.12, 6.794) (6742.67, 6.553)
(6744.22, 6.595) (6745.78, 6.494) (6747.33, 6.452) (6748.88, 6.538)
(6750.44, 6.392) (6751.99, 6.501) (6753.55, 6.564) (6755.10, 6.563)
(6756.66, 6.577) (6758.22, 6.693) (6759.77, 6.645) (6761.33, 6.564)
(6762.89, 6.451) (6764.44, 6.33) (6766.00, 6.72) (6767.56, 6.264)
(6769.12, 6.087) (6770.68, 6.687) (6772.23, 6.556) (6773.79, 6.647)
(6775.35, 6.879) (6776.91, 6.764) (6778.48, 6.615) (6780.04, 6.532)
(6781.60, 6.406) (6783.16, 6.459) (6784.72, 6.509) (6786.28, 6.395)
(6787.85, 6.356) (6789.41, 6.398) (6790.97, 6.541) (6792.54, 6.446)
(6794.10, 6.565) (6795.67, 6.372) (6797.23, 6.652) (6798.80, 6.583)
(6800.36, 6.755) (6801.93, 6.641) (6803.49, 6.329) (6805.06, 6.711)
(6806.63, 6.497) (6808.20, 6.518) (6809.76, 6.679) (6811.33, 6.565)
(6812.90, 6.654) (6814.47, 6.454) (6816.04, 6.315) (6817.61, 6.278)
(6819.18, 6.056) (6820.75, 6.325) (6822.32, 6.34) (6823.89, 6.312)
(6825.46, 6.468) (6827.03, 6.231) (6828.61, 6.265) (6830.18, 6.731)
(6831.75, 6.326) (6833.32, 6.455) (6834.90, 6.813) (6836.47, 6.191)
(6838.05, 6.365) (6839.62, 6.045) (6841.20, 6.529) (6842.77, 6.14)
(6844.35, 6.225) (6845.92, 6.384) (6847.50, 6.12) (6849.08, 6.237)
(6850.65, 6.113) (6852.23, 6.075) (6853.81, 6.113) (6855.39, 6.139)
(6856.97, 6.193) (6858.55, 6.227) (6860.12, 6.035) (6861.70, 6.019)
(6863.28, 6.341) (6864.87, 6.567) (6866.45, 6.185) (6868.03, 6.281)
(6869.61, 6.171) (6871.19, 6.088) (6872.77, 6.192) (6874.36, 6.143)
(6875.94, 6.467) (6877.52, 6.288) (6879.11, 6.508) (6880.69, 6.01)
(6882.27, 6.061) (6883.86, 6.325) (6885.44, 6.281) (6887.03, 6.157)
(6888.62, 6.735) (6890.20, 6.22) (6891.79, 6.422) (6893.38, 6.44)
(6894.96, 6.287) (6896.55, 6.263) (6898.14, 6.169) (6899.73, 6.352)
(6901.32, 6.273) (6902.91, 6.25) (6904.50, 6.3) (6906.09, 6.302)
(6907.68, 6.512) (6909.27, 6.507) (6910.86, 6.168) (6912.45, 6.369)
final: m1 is -0.1 Ang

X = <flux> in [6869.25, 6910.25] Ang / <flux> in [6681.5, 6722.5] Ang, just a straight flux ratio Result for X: 0.93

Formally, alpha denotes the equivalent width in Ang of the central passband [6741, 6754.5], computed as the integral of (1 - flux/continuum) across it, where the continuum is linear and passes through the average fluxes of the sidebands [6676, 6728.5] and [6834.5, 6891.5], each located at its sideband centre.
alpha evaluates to 0.2 Ang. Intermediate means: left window 6.75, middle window 6.53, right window 6.25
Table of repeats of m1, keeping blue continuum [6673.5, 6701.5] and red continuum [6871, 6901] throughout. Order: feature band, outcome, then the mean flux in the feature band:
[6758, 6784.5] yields 0.23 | 6.54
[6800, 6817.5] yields -0.11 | 6.54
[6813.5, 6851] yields 0.63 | 6.33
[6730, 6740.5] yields -0.11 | 6.77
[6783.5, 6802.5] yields 0.08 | 6.51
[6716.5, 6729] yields 0.28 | 6.58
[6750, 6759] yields 0.12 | 6.56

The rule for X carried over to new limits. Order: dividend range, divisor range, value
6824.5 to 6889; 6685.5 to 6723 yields 0.93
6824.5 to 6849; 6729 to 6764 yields 0.96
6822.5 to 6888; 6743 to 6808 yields 0.96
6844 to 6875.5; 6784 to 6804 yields 0.95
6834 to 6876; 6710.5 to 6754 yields 0.94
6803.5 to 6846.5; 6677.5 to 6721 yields 0.95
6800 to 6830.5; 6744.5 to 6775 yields 0.99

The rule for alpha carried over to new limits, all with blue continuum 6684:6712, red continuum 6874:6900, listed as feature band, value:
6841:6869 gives 0.8 Ang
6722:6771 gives 0.6 Ang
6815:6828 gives 0.4 Ang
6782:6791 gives 0.2 Ang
